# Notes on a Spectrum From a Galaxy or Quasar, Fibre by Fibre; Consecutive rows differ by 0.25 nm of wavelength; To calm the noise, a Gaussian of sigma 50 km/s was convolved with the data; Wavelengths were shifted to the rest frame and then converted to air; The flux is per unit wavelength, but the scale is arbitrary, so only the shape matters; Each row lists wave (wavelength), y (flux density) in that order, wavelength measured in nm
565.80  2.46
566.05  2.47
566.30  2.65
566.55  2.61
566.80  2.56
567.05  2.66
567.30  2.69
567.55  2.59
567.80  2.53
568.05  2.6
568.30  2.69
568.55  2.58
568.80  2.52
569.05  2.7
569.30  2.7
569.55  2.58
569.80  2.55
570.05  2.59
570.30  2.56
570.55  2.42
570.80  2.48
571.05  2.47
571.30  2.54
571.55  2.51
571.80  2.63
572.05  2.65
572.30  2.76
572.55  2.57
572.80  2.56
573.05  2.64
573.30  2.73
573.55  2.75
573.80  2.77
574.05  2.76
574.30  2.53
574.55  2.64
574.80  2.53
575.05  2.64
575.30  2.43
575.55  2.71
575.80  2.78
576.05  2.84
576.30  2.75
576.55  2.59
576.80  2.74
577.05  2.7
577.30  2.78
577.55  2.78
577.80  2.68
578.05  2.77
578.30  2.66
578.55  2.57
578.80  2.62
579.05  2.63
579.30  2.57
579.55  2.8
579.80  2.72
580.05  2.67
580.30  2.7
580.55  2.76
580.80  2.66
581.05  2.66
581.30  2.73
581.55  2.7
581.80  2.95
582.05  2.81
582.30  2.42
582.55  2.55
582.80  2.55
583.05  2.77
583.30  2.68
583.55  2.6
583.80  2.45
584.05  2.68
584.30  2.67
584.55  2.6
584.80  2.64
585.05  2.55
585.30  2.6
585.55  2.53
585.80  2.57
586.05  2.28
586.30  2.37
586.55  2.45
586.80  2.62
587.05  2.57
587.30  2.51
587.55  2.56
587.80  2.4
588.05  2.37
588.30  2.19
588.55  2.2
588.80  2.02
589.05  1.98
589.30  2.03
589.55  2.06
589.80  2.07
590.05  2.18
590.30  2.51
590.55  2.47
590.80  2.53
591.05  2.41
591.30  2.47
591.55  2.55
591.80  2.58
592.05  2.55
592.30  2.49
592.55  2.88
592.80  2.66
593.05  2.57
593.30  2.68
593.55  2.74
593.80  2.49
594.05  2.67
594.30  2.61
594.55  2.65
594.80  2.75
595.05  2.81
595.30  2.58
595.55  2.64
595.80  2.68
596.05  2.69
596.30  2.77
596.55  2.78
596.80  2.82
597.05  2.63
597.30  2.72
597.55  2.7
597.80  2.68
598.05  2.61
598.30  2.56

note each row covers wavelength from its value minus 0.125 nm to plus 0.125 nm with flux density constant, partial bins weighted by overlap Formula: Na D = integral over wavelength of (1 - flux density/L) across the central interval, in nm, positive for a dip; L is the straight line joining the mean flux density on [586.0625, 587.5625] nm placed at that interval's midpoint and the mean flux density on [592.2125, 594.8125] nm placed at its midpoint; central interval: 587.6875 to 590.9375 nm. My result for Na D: 0.41 nm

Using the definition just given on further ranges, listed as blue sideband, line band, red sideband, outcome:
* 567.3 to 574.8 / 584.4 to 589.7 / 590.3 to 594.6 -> 0.419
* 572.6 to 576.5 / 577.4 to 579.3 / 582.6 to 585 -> -0.014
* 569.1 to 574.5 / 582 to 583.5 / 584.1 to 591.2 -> -0.097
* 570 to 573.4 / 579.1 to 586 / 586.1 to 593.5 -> -0.467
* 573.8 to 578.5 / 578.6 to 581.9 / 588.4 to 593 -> -0.133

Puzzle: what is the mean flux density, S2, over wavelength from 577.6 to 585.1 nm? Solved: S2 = 2.66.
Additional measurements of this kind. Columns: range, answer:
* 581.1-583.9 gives 2.66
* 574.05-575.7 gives 2.6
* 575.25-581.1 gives 2.69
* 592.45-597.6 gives 2.69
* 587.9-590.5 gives 2.17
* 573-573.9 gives 2.73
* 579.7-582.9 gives 2.68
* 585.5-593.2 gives 2.41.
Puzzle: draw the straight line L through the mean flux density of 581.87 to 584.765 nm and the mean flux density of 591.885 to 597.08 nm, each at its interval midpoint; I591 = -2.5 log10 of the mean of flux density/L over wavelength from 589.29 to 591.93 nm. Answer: 0.126 mag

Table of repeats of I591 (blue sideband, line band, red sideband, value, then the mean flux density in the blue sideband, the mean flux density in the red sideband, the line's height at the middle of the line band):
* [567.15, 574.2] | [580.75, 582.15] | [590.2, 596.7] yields -0.06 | 2.61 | 2.62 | 2.62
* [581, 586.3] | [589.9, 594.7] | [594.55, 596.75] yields 0.05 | 2.61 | 2.71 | 2.68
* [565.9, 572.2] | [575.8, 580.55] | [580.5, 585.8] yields -0.03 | 2.58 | 2.64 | 2.62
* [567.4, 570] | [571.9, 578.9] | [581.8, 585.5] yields -0.03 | 2.6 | 2.62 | 2.61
